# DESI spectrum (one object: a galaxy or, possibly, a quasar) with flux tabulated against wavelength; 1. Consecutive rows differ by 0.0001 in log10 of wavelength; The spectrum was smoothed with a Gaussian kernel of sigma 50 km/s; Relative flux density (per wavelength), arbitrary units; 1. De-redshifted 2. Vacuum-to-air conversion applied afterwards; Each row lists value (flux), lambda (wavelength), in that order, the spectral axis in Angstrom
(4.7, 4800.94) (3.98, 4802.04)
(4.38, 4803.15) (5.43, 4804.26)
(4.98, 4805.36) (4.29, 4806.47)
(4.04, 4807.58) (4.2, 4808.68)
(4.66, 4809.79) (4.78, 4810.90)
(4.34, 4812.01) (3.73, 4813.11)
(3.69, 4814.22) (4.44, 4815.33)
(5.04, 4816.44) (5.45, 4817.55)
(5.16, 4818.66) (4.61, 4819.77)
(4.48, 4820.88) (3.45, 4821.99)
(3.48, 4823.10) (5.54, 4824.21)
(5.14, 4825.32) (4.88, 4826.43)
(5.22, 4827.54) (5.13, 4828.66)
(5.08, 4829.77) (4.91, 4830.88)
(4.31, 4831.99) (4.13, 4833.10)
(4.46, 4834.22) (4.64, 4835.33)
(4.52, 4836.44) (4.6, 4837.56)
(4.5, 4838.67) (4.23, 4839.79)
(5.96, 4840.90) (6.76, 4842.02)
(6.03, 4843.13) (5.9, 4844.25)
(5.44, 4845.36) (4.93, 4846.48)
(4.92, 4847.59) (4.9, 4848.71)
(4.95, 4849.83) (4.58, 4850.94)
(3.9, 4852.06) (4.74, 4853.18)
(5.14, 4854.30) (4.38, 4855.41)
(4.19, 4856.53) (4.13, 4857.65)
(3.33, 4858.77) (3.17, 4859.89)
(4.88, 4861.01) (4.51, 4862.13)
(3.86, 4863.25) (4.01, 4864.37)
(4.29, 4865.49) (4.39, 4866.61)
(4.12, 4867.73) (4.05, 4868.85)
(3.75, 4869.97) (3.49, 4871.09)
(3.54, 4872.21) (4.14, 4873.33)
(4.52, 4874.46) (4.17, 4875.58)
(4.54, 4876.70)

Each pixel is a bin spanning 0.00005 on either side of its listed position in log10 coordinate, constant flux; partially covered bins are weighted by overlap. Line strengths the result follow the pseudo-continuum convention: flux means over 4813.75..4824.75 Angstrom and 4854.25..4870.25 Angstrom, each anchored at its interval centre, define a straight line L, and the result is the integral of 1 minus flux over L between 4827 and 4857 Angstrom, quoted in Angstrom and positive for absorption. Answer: -4.1 Angstrom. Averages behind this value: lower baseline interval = 4.54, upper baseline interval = 4.12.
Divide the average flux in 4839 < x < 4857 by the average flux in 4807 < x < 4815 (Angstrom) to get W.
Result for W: 1.20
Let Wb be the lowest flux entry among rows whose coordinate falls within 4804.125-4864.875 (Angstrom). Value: 3.17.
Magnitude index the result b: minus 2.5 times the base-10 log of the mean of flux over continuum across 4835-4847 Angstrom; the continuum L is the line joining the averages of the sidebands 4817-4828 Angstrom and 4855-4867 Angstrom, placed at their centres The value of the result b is -0.18 mag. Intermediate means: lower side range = 4.74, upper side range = 4.09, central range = 5.24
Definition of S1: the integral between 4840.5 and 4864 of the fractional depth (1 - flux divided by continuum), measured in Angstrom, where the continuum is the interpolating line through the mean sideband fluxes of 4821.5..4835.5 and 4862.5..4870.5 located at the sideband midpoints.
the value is -2.6 Angstrom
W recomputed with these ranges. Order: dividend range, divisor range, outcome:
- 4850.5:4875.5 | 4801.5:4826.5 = 0.92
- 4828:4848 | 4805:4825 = 1.13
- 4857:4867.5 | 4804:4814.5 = 0.92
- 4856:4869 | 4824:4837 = 0.85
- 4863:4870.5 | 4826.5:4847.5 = 0.81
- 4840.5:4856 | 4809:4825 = 1.15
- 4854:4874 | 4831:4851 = 0.81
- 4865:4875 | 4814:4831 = 0.85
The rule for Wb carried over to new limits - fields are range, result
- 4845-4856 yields 3.9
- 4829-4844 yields 4.13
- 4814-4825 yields 3.45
